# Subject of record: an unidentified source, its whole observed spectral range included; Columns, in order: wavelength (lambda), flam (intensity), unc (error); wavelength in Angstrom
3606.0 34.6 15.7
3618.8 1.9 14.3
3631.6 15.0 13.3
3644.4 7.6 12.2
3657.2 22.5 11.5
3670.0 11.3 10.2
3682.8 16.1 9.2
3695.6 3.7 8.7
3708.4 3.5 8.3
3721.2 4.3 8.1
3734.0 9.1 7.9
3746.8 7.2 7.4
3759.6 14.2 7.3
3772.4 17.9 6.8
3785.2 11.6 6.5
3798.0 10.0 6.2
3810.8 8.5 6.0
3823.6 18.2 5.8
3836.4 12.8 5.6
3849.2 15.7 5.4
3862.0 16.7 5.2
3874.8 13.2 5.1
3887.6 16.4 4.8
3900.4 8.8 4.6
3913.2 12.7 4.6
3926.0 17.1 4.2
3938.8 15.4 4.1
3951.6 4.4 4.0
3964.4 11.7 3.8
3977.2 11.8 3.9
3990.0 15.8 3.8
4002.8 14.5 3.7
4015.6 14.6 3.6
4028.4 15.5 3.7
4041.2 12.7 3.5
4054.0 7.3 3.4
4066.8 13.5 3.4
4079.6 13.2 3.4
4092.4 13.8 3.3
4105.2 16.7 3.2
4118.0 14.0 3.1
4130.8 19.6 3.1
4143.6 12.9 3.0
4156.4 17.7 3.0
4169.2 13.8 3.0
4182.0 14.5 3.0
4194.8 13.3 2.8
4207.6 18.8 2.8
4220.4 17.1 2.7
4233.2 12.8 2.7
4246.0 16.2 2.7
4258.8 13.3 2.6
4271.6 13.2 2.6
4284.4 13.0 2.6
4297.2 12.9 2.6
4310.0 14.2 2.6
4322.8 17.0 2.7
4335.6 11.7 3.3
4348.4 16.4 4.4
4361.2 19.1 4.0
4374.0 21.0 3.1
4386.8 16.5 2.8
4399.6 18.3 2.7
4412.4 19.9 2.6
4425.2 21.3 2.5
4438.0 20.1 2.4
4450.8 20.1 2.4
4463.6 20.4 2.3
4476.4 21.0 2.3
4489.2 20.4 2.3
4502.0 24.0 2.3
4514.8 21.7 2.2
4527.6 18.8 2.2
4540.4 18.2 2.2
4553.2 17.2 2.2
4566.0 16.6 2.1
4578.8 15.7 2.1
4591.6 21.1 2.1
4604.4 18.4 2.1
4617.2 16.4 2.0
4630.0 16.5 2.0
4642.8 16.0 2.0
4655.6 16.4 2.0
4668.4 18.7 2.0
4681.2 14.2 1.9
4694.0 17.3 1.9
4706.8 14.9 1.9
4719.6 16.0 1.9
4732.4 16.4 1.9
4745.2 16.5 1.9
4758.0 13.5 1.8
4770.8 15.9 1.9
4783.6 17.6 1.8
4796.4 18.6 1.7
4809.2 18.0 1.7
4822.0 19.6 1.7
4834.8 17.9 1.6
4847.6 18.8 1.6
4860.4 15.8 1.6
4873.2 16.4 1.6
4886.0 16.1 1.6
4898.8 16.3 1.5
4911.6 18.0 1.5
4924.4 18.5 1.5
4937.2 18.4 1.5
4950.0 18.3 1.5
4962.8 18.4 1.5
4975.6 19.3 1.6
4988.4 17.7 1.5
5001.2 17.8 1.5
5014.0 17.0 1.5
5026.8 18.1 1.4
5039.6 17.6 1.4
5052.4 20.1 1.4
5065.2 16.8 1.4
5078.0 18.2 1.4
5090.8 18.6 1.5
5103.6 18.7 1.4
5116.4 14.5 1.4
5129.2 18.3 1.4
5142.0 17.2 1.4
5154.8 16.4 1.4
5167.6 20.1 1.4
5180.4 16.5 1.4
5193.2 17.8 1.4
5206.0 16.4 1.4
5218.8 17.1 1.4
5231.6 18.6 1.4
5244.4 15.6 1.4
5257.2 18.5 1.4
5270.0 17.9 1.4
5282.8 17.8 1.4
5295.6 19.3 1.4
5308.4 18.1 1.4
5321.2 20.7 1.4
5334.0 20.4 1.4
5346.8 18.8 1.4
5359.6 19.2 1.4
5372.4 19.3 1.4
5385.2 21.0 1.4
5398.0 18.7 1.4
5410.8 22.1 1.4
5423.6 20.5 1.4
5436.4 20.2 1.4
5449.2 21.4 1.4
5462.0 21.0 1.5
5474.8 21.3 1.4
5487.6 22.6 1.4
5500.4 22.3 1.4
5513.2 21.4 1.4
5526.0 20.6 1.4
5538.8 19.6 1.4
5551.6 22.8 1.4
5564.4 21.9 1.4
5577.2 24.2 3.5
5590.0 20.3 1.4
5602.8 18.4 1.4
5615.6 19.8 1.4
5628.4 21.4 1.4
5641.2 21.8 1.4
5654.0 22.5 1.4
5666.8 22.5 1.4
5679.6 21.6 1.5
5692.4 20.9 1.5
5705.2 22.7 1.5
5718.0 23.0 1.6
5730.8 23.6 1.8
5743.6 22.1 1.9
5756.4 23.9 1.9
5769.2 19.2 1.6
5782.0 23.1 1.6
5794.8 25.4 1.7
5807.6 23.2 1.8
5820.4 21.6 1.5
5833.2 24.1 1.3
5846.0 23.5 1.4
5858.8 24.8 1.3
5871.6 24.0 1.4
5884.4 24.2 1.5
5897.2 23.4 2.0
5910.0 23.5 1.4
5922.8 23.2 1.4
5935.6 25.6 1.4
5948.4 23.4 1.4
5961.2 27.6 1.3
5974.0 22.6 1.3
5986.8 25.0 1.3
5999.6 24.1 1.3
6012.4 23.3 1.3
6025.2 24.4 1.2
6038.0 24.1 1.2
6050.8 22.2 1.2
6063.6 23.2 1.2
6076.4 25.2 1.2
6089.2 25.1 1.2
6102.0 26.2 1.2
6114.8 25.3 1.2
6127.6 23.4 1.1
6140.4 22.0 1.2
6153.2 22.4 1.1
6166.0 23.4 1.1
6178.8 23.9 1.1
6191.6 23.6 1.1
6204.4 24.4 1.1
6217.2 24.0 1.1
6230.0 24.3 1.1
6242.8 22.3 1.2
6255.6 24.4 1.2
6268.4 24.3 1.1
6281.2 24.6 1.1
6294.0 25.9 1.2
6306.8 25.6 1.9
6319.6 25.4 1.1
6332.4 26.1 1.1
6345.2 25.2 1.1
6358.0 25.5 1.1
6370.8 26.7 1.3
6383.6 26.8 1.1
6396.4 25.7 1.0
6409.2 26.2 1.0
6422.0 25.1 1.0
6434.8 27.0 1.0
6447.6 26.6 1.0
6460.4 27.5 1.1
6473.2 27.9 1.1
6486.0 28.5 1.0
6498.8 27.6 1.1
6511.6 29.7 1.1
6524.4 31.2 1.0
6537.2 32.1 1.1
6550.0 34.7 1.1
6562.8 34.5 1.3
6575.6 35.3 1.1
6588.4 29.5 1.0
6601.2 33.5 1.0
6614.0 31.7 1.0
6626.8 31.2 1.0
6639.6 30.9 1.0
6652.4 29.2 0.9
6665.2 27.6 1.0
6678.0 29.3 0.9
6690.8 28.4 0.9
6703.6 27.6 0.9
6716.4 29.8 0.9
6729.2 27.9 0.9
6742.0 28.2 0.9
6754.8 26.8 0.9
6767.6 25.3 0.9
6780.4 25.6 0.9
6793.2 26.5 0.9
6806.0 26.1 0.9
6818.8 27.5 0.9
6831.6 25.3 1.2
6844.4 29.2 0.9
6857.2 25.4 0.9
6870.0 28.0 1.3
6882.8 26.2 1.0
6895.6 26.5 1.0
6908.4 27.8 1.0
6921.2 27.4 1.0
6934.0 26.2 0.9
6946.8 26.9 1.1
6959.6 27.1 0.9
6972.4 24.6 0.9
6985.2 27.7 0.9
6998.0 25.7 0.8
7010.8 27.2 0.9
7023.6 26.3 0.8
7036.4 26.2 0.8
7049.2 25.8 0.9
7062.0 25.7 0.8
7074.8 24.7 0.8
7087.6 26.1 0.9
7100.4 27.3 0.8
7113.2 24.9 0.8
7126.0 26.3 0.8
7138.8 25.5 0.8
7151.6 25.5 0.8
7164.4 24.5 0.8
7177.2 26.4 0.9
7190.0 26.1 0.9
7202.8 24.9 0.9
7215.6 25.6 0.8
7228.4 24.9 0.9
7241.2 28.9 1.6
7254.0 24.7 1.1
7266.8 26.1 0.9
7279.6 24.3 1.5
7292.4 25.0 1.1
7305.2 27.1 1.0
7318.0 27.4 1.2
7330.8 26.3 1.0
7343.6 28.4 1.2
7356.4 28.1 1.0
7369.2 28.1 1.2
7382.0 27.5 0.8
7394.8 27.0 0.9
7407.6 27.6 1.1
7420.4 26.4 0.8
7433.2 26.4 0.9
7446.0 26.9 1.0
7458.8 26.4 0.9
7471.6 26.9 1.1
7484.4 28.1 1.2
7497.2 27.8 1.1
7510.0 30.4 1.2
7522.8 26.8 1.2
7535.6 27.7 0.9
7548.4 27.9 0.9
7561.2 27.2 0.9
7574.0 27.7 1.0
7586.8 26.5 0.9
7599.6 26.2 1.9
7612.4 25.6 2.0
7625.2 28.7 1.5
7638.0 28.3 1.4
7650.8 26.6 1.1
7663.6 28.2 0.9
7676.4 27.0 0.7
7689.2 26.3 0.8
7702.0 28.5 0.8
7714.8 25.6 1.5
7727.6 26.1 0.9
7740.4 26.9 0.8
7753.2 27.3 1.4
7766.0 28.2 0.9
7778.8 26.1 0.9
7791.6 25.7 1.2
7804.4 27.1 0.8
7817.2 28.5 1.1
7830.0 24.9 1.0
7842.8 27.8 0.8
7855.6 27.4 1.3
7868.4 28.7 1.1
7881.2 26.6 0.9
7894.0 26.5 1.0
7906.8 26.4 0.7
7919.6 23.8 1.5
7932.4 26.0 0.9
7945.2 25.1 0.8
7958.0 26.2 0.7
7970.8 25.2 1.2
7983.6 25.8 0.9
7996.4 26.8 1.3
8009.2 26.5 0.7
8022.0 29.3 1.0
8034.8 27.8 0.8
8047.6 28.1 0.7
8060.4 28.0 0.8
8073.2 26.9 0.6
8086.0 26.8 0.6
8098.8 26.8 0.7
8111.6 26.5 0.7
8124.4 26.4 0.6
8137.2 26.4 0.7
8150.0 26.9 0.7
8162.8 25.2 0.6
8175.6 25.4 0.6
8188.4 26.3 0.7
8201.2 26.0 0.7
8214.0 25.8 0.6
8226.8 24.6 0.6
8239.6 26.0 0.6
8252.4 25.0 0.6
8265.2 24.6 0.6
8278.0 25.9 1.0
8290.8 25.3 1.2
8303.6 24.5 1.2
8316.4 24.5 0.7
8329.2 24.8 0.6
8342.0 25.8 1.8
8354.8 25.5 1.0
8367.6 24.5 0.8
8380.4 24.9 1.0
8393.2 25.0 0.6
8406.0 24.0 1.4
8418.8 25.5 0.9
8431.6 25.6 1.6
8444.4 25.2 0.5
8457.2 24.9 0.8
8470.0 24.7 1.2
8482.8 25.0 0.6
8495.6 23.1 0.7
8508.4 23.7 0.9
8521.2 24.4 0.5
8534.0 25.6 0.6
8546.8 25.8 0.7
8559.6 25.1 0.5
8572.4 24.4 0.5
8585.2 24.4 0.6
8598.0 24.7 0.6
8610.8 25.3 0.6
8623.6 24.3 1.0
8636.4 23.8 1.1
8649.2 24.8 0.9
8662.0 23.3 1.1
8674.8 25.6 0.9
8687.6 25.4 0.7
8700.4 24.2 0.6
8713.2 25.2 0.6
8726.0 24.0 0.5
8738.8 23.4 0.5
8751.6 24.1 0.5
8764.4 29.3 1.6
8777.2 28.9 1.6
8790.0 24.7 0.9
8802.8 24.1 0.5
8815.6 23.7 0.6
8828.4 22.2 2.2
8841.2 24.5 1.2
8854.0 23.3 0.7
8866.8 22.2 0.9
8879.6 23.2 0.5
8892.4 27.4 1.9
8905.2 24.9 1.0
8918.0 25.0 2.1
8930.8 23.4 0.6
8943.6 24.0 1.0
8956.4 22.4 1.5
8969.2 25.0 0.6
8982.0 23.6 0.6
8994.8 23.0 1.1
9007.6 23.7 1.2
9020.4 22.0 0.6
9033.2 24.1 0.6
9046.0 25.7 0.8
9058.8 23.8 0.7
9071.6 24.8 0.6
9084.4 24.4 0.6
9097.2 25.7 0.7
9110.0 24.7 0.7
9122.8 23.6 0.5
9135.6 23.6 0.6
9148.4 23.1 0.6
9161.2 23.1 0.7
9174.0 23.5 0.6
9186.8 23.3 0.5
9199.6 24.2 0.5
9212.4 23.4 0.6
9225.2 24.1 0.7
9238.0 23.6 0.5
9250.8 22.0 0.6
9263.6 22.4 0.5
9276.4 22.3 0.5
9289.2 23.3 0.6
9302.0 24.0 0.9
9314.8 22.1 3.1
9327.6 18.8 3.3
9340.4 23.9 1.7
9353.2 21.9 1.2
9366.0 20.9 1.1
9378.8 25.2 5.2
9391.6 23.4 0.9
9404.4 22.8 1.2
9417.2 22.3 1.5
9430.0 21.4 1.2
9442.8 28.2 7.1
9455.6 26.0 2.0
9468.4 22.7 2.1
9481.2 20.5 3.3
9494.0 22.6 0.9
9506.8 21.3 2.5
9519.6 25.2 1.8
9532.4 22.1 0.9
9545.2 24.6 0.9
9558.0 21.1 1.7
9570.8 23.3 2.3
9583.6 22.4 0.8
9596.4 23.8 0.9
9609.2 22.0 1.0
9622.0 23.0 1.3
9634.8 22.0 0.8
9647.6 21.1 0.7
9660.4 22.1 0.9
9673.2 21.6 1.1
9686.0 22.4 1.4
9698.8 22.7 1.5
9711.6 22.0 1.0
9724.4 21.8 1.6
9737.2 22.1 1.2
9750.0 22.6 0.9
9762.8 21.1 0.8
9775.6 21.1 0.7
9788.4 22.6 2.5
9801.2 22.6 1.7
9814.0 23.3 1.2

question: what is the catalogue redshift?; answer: 0.40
